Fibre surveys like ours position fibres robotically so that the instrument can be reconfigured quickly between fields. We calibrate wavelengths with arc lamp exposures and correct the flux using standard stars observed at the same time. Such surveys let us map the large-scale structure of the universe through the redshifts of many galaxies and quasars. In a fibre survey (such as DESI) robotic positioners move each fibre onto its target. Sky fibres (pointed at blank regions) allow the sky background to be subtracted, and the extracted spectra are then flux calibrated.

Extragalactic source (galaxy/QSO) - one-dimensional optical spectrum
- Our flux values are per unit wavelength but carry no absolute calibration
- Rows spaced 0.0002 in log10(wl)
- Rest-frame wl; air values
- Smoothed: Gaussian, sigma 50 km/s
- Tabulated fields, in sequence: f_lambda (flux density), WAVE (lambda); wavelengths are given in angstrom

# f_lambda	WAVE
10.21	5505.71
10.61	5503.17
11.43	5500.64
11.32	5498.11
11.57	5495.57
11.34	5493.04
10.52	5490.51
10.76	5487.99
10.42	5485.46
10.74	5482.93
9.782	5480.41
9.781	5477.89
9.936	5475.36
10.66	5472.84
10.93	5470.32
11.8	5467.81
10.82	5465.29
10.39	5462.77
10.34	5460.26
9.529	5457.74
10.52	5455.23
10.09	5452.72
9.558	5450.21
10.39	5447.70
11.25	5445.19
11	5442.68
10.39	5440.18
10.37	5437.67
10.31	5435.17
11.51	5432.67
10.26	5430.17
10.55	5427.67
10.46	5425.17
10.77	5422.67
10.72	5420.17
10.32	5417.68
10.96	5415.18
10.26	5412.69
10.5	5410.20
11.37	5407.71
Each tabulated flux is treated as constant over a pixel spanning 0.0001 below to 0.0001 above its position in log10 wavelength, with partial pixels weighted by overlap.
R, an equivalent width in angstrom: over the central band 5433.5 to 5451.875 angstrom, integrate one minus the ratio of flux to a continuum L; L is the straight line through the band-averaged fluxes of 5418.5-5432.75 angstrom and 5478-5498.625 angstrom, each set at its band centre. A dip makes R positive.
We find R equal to 0.3 angstrom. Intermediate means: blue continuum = 10.6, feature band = 10.5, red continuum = 10.7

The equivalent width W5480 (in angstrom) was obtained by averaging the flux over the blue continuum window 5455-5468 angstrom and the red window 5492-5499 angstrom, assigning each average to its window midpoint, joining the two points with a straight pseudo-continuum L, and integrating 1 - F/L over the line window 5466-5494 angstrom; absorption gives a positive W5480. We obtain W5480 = 0.9 angstrom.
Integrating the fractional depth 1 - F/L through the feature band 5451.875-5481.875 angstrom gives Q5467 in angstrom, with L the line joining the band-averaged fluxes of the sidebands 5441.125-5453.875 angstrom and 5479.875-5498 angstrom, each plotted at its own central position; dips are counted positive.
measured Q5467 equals 0.7 angstrom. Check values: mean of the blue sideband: 10.5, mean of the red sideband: 10.8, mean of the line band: 10.4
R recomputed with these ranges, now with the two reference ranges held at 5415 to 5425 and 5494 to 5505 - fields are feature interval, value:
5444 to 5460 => 0.9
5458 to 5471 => 0.2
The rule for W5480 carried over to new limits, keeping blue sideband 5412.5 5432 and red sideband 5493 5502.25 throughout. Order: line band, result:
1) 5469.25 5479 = 0.7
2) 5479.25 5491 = 0.8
